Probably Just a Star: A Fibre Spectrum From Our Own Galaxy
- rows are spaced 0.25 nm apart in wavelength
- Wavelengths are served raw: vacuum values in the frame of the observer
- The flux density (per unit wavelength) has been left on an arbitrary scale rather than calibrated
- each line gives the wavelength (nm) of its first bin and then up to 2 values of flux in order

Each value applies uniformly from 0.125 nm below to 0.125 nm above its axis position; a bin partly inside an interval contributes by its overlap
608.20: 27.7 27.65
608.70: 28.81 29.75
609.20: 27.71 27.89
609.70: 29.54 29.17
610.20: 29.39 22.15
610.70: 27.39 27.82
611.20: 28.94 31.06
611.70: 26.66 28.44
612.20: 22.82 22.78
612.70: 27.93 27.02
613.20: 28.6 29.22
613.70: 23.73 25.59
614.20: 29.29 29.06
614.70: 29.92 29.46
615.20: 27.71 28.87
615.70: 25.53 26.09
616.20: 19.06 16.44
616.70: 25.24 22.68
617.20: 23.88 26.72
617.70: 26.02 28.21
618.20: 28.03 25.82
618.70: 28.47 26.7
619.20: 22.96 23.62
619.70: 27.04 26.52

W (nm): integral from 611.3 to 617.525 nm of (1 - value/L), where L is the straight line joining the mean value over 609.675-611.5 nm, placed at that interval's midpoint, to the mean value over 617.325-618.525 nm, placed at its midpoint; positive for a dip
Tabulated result 0.30 nm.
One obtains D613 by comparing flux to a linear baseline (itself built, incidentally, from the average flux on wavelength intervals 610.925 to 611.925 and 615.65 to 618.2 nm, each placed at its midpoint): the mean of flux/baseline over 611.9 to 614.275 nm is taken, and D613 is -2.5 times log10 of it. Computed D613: 0.03 mag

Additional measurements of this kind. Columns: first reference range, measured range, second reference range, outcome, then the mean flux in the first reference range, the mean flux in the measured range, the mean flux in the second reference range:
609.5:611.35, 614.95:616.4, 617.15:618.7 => 0.07 mag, 27.8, 25.3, 26.7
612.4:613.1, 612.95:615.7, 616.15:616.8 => -0.18 mag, 26.3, 28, 20.2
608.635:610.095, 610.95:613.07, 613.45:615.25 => 0.05 mag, 28.8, 27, 27.9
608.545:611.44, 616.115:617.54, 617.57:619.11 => 0.22 mag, 28.2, 22.3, 27.1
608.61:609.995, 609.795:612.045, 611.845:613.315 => -0.02 mag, 28.8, 27.9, 26.2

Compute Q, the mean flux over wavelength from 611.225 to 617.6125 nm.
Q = 26.2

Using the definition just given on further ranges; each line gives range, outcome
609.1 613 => 27.3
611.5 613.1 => 26.2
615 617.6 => 24.4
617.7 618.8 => 27.4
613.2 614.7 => 27.7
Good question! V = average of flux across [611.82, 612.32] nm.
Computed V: 25.7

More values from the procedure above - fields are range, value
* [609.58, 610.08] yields 29.4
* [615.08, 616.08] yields 27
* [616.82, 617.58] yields 24.4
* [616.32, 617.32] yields 22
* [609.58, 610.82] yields 27.5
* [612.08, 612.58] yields 22.9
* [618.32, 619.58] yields 25.5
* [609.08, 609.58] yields 27.8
